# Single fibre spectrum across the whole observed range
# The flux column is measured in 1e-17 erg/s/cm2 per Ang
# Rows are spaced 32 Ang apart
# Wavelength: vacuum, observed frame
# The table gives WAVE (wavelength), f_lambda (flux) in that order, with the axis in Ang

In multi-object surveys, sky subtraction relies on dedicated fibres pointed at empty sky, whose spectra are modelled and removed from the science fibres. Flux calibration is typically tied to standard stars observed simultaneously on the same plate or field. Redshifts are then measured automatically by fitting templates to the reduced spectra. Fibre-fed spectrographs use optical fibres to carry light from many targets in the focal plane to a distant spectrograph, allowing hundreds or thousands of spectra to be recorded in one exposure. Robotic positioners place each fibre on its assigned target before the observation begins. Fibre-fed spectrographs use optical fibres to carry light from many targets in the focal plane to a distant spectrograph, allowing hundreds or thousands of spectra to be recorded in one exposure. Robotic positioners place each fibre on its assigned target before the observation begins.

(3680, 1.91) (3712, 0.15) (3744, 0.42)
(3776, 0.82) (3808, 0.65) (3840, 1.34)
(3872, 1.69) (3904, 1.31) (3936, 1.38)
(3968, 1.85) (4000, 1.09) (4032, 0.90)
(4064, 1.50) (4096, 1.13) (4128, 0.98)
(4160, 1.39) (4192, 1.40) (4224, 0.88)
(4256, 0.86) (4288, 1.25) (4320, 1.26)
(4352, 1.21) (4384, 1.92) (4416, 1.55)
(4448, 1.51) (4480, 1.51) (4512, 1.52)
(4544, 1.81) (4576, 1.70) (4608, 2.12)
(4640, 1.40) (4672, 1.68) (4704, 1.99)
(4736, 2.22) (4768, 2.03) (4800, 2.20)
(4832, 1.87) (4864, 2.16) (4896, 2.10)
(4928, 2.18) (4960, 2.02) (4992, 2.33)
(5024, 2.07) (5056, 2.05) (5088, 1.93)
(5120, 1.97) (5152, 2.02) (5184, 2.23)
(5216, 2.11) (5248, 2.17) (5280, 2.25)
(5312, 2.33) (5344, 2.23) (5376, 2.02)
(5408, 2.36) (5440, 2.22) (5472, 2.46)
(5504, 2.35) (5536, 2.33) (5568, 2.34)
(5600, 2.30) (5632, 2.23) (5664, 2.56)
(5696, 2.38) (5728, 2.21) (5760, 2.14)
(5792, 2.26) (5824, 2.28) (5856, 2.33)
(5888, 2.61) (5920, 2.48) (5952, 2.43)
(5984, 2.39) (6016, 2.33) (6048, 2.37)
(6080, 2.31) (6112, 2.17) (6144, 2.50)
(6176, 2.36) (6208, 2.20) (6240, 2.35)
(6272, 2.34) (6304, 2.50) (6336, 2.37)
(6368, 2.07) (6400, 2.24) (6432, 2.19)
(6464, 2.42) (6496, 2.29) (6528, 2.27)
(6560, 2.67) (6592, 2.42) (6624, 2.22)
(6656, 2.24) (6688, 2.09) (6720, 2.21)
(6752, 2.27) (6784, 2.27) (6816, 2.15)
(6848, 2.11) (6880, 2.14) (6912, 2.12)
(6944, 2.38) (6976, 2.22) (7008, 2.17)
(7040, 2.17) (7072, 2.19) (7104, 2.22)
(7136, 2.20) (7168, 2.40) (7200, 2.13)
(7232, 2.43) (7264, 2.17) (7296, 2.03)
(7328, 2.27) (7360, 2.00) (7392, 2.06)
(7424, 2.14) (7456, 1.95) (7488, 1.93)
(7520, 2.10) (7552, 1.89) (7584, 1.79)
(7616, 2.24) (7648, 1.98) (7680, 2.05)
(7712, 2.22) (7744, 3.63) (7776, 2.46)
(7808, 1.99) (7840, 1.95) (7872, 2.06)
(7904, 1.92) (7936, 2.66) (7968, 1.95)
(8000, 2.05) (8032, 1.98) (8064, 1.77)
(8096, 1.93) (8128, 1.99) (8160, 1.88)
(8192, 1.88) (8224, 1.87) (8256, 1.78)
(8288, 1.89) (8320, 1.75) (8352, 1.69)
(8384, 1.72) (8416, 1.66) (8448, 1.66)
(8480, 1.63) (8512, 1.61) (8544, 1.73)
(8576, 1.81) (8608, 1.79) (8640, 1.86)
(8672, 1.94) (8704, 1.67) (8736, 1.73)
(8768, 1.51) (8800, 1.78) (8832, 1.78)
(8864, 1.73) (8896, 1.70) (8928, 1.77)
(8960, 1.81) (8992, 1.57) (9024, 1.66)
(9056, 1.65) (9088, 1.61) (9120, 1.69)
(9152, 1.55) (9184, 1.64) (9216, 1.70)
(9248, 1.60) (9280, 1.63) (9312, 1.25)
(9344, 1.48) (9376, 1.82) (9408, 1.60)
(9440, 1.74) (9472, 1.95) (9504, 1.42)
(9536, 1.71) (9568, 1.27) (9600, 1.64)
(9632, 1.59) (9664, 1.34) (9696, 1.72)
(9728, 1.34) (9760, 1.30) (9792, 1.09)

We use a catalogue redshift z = 0.18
